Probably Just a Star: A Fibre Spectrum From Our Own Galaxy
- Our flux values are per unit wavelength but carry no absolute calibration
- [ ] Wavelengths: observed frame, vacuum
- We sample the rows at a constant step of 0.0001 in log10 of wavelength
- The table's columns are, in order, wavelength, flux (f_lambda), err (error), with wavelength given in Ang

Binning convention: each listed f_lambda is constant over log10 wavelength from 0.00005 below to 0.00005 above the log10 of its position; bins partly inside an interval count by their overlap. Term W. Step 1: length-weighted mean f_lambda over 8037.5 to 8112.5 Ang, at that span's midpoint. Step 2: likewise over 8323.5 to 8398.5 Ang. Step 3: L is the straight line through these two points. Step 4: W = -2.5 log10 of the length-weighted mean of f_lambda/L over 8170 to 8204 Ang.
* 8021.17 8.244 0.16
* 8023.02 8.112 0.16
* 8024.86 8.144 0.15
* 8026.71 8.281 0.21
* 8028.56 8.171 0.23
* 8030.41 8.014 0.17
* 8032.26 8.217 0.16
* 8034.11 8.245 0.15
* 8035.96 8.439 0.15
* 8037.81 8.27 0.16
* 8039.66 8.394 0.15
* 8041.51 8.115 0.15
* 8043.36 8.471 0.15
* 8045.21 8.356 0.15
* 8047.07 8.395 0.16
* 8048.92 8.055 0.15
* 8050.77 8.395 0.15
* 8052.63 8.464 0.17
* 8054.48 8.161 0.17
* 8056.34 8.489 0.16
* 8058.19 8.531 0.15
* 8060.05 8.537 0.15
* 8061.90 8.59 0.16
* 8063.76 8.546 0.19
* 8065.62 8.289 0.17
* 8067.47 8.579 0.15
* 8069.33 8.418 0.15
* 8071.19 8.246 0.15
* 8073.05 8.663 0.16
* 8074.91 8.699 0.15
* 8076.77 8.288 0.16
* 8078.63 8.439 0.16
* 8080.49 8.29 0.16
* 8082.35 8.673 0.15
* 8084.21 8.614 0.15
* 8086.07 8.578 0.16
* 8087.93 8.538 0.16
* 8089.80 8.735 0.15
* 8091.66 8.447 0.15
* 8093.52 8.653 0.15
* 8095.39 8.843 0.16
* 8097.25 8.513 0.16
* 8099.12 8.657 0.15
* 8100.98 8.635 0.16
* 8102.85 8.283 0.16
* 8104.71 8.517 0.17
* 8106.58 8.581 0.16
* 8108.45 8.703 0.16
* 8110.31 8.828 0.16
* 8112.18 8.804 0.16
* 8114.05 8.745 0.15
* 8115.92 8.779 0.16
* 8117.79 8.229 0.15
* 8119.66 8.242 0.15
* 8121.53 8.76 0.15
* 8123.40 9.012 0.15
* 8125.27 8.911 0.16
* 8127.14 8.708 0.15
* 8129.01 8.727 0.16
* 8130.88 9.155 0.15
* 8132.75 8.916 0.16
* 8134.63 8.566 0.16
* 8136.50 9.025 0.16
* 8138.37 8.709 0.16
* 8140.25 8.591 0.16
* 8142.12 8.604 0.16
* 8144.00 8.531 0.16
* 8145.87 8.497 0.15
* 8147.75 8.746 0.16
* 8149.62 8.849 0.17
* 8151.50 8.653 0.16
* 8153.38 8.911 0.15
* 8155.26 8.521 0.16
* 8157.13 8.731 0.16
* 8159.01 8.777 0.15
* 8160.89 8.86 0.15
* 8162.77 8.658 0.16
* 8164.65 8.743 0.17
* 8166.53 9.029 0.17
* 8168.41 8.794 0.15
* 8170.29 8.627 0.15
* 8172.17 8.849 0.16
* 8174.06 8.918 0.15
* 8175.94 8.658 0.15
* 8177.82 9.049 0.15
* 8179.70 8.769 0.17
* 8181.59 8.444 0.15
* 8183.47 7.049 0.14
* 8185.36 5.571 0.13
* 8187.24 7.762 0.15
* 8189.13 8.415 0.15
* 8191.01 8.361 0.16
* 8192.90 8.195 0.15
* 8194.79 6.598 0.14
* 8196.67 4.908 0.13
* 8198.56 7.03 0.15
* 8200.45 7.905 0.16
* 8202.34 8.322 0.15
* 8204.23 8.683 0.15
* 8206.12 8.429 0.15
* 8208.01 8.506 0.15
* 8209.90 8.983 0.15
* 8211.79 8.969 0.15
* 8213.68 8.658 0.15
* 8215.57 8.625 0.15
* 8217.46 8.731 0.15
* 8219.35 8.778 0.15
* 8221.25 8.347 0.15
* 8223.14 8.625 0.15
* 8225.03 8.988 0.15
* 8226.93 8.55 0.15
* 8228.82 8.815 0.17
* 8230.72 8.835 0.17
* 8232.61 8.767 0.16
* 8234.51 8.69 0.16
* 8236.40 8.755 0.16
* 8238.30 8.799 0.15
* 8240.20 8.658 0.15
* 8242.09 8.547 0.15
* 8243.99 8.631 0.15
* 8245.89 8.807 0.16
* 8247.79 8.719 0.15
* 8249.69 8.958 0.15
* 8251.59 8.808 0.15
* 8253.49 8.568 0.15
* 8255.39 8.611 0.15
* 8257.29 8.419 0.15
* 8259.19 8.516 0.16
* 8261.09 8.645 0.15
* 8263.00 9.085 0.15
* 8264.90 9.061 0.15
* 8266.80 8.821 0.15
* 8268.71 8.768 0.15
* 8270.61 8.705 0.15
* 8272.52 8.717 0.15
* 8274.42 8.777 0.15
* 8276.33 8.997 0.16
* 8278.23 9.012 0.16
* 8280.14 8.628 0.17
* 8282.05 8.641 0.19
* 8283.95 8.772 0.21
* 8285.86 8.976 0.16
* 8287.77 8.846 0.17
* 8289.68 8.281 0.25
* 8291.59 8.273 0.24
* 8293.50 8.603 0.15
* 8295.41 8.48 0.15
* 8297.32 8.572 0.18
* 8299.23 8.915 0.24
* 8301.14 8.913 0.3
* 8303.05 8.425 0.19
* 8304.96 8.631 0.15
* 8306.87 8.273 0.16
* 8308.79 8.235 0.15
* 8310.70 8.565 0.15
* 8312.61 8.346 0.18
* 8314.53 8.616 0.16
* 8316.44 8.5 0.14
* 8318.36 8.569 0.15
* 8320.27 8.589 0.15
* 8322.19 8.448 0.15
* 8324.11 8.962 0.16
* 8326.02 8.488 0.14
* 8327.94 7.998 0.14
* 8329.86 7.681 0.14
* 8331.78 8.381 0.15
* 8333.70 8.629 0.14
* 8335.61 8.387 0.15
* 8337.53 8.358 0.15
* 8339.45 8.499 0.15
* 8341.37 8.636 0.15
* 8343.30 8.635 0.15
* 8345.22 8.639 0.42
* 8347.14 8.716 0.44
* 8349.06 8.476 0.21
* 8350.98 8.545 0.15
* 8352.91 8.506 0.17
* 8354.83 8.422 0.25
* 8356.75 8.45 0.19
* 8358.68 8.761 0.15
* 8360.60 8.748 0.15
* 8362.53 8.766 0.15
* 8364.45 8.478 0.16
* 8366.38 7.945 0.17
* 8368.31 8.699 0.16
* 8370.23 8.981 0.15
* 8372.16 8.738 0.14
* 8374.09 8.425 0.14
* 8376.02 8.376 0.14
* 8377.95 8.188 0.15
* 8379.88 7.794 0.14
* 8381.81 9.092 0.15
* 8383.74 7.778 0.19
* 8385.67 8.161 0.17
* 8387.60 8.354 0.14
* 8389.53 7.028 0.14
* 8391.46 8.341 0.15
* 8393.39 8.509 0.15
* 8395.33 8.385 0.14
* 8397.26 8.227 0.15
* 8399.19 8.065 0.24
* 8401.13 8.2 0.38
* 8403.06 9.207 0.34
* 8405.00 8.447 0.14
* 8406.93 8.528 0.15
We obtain 0.08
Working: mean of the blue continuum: 8.49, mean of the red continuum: 8.41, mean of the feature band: 7.86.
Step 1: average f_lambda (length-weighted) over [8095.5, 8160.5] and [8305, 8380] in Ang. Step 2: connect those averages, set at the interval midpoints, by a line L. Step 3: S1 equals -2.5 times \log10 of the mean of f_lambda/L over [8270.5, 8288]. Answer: -0.033 mag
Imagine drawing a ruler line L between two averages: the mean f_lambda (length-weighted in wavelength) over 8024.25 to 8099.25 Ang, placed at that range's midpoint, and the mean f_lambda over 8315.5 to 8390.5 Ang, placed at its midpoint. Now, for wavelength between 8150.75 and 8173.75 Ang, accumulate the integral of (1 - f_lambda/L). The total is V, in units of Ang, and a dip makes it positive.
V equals -0.9 Ang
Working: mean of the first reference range 8.42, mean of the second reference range 8.43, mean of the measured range 8.77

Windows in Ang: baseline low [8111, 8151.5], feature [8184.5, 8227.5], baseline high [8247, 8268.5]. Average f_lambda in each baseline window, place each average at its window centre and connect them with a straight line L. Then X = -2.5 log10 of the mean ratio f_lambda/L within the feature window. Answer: 0.08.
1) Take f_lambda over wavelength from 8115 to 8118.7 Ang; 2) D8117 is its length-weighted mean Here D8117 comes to 8.5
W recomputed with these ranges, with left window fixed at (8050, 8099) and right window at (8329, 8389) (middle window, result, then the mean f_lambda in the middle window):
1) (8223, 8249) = -0.032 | 8.73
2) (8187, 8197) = 0.134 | 7.5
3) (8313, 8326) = -0.017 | 8.59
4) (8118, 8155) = -0.029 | 8.73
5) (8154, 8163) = -0.029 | 8.72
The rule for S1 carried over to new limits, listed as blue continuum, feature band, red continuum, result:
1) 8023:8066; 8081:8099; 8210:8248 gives -0.024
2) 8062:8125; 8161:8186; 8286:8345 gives 0.013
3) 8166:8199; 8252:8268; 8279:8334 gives -0.052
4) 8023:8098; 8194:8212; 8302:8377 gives 0.088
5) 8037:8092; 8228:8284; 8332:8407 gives -0.039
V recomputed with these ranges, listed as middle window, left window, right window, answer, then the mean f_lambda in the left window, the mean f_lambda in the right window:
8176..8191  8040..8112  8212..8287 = 1.2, 8.5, 8.74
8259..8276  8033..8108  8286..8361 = -0.6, 8.47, 8.52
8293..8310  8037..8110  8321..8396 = -0.3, 8.48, 8.42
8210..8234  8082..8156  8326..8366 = -0.4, 8.67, 8.48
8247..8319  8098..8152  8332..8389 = -1.0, 8.69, 8.48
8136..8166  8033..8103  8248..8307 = -0.5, 8.46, 8.71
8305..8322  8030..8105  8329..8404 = -0.1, 8.45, 8.42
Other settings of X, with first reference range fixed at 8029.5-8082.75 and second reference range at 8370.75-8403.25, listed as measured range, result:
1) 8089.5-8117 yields -0.035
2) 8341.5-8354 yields -0.038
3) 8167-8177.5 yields -0.057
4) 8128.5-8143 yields -0.055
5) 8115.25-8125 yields -0.033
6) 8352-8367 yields -0.031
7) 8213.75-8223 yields -0.038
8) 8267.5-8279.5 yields -0.064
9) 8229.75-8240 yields -0.055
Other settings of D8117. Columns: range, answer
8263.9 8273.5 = 8.82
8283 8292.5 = 8.63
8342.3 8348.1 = 8.66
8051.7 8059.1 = 8.41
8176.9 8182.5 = 8.75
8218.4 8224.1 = 8.59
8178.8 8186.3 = 7.45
